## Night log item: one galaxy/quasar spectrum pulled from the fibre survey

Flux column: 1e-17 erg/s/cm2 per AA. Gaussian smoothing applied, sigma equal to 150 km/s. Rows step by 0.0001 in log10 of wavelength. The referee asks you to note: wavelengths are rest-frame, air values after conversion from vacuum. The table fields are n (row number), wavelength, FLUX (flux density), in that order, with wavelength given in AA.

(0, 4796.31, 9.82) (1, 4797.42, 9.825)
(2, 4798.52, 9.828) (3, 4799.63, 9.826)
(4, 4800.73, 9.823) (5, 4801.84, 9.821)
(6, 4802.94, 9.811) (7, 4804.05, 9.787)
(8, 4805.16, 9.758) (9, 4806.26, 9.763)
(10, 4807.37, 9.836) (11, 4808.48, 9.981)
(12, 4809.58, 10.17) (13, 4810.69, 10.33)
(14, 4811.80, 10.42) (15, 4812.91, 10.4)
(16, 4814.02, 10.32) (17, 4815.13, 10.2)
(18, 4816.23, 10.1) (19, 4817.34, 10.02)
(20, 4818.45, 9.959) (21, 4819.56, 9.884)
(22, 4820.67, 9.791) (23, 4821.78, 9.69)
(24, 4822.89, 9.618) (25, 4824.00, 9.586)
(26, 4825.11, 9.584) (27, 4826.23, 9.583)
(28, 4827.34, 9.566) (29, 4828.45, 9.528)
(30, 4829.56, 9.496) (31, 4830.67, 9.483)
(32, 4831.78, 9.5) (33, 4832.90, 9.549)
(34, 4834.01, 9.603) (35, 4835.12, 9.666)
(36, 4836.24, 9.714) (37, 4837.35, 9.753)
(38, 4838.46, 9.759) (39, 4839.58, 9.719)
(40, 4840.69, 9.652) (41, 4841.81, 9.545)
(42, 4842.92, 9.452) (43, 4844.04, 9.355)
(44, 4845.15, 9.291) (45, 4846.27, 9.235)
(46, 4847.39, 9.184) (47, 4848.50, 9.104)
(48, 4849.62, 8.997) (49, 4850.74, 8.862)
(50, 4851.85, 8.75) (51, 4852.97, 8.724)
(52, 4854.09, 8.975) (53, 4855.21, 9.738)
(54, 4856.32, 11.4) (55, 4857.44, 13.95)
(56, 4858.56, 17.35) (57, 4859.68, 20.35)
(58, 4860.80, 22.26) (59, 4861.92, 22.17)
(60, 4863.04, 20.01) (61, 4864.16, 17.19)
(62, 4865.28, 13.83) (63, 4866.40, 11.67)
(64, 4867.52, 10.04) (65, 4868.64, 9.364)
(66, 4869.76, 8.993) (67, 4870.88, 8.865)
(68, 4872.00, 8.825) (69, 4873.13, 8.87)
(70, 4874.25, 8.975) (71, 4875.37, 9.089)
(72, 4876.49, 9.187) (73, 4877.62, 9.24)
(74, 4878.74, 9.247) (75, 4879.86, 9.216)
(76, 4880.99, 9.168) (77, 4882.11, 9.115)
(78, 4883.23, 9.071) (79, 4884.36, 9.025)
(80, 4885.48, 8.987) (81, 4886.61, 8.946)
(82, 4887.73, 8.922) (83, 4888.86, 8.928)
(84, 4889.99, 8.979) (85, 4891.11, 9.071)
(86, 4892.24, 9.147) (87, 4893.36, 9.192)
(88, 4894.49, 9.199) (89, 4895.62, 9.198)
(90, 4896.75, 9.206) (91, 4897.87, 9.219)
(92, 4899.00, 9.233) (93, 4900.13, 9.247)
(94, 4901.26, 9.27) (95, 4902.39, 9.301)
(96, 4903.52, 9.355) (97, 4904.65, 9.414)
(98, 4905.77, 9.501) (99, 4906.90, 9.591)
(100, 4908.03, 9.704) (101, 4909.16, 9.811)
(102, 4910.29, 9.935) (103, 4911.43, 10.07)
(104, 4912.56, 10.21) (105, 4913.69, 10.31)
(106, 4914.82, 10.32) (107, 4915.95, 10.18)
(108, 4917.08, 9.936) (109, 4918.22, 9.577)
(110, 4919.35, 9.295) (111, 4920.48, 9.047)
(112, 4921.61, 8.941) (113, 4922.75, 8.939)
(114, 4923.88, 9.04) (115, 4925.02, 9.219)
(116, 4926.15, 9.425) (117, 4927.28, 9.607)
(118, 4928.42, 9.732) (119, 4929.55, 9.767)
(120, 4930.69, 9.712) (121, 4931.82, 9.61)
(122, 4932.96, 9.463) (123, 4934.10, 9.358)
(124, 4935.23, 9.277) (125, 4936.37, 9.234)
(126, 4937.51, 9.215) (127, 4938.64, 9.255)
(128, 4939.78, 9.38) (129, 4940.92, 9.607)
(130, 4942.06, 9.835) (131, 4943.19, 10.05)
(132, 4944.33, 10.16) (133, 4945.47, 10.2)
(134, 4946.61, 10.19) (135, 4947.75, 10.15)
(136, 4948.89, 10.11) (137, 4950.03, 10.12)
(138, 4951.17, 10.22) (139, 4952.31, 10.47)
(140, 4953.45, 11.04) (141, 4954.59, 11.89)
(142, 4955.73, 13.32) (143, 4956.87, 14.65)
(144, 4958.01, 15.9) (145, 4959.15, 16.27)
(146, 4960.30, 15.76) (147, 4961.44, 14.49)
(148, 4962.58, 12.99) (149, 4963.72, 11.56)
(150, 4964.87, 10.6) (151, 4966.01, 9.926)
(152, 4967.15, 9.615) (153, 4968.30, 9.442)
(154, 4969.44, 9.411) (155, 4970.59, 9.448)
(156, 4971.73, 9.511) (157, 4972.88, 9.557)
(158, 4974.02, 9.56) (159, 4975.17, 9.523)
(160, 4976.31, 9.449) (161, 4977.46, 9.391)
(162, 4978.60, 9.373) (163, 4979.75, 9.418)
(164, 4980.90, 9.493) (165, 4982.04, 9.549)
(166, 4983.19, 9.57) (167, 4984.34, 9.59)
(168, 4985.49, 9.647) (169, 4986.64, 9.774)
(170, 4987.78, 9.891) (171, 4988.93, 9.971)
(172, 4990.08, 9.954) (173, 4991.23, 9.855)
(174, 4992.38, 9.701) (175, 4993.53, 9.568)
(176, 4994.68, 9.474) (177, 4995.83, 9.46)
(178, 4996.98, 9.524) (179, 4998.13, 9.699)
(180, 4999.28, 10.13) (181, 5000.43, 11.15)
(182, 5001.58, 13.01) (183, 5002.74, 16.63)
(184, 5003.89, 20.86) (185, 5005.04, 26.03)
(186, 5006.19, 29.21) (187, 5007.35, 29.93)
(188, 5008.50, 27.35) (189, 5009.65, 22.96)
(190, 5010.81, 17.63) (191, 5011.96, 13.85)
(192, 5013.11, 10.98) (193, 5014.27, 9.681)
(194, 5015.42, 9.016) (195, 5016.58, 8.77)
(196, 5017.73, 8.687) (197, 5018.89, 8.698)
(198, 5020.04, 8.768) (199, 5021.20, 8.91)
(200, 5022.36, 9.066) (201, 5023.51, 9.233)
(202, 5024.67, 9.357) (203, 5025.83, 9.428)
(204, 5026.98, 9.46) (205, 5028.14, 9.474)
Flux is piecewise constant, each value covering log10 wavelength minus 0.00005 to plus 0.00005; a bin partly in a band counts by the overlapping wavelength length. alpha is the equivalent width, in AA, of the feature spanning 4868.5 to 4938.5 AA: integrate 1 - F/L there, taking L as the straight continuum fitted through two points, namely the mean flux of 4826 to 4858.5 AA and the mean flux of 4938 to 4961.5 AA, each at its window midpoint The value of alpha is 9.2 AA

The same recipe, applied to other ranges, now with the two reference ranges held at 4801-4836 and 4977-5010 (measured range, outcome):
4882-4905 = 4.5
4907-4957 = 9.1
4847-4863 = -3.8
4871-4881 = 1.8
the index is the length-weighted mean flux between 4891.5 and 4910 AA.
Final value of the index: 9.36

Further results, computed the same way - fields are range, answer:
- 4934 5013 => 12.1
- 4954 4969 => 12.8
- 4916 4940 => 9.4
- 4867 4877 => 9.13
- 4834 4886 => 10.9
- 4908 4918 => 10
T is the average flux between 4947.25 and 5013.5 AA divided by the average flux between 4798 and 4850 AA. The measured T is 1.3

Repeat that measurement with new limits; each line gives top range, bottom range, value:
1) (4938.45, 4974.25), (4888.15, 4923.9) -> 1.18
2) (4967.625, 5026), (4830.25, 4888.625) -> 1.11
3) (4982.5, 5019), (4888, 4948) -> 1.42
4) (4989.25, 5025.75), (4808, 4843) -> 1.36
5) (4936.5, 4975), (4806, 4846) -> 1.13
